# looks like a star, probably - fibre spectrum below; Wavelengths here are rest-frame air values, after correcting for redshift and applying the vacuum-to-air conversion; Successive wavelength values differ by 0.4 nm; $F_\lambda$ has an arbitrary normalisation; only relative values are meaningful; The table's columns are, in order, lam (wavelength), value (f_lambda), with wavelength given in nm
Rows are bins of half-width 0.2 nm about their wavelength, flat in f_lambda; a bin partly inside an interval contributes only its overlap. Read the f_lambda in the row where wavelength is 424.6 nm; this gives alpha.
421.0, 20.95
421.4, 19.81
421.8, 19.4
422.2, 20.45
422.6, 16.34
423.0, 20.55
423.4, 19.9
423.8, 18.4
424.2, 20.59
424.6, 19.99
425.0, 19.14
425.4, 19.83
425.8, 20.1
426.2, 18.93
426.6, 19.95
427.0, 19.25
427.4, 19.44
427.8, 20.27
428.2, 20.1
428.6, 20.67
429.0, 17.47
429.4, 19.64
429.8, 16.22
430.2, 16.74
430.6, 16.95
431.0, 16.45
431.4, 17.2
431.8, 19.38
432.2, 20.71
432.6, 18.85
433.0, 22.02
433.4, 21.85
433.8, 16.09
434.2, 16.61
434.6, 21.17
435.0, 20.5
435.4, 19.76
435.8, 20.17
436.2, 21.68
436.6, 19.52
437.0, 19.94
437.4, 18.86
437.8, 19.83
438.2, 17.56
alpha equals 19.99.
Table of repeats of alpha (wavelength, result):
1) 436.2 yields 21.68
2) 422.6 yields 16.34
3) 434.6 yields 21.17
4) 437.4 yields 18.86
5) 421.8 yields 19.4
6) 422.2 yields 20.45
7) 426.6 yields 19.95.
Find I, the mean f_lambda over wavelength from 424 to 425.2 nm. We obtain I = 19.9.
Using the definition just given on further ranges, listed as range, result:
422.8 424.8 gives 19.9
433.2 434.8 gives 18.9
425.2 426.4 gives 19.6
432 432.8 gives 19.8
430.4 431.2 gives 16.7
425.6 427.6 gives 19.5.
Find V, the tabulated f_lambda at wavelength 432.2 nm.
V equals 20.71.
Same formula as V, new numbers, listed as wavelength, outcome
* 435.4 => 19.76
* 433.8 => 16.09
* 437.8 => 19.83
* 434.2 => 16.61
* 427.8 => 20.27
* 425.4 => 19.83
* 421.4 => 19.81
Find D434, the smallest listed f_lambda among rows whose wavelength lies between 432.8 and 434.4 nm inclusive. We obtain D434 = 16.09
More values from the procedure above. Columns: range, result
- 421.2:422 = 19.4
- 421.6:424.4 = 16.34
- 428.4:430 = 16.22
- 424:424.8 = 19.99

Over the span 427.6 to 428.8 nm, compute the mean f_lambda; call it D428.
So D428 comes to 20.3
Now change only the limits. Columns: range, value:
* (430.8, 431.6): 16.8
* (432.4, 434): 19.7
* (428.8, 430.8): 17.4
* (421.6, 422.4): 19.9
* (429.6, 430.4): 16.5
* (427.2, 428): 19.9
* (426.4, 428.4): 19.8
